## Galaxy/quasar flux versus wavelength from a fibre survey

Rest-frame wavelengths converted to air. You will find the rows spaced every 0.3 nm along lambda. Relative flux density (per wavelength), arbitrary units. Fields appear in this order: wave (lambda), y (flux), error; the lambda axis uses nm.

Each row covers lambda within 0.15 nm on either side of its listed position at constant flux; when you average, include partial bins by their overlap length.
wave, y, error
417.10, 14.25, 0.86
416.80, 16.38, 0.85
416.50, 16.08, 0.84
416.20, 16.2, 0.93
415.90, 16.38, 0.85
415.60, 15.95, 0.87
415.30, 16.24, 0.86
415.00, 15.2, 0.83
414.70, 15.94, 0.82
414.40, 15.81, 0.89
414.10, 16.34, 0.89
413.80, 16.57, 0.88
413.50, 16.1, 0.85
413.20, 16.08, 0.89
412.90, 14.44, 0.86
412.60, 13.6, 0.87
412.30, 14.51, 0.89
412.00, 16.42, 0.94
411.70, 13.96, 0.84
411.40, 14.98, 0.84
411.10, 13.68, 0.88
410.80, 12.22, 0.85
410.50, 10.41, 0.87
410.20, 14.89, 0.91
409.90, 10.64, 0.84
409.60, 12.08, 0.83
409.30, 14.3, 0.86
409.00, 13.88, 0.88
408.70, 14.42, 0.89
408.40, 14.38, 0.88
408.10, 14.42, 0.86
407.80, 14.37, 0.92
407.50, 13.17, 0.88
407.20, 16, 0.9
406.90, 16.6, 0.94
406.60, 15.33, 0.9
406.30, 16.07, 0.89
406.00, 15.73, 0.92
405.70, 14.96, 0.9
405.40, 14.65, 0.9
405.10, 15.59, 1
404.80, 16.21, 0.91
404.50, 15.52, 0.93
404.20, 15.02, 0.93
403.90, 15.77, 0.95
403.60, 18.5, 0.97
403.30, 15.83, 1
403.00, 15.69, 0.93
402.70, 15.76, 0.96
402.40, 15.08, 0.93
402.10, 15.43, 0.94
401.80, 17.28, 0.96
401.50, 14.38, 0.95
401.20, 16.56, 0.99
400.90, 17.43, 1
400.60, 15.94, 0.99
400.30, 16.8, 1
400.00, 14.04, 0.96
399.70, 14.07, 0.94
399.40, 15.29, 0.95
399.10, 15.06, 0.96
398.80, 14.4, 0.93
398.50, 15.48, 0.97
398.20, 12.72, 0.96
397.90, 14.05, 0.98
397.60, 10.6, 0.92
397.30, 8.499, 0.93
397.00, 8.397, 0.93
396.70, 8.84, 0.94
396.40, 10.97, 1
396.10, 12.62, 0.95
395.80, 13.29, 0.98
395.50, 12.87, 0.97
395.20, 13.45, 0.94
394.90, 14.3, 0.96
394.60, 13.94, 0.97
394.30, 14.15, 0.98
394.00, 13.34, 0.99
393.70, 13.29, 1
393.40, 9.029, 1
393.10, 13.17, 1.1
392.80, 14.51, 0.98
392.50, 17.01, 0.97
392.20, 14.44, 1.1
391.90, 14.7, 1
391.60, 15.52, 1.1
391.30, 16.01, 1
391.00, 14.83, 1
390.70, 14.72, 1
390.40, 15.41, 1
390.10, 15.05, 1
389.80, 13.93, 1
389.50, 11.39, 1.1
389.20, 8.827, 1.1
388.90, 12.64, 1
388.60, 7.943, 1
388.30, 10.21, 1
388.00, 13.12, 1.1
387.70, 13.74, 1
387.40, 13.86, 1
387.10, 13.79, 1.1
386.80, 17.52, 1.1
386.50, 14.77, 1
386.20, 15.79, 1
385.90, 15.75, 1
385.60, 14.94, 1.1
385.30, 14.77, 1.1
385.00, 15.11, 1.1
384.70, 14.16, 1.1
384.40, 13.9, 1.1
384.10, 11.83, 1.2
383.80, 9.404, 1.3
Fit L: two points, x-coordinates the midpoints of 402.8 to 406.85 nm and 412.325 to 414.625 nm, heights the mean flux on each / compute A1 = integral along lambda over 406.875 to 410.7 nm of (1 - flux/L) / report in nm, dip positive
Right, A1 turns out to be 0.48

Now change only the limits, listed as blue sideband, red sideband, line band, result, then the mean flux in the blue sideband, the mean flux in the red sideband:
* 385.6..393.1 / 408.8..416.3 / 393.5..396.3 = 0.16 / 14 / 14.7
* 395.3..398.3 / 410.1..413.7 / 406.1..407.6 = -0.25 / 11.3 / 14.3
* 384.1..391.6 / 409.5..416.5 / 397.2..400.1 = 0.15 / 13.8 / 14.8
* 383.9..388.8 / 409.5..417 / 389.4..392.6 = -0.20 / 13.8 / 14.9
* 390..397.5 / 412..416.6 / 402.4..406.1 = -0.31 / 13.3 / 15.7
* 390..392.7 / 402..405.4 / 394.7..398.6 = 0.89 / 15.3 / 15.8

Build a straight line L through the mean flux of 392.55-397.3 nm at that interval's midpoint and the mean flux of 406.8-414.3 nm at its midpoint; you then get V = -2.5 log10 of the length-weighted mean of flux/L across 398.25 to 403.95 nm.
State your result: -0.190 mag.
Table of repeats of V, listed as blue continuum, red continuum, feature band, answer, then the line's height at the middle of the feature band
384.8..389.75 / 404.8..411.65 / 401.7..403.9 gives -0.154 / 14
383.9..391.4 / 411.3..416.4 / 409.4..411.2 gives 0.236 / 15.3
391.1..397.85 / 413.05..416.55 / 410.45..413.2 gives 0.115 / 15.6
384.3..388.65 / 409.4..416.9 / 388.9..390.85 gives 0.081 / 14.2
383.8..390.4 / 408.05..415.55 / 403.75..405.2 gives -0.106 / 14.2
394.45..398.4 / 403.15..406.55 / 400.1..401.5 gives -0.173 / 13.9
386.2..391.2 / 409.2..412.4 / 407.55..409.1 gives -0.064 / 13.4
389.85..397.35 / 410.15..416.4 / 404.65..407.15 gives -0.089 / 14.4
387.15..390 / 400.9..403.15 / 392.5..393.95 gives 0.017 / 13.2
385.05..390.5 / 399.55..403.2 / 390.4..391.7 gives -0.090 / 14.1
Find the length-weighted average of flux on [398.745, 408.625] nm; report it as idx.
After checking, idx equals 15.5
